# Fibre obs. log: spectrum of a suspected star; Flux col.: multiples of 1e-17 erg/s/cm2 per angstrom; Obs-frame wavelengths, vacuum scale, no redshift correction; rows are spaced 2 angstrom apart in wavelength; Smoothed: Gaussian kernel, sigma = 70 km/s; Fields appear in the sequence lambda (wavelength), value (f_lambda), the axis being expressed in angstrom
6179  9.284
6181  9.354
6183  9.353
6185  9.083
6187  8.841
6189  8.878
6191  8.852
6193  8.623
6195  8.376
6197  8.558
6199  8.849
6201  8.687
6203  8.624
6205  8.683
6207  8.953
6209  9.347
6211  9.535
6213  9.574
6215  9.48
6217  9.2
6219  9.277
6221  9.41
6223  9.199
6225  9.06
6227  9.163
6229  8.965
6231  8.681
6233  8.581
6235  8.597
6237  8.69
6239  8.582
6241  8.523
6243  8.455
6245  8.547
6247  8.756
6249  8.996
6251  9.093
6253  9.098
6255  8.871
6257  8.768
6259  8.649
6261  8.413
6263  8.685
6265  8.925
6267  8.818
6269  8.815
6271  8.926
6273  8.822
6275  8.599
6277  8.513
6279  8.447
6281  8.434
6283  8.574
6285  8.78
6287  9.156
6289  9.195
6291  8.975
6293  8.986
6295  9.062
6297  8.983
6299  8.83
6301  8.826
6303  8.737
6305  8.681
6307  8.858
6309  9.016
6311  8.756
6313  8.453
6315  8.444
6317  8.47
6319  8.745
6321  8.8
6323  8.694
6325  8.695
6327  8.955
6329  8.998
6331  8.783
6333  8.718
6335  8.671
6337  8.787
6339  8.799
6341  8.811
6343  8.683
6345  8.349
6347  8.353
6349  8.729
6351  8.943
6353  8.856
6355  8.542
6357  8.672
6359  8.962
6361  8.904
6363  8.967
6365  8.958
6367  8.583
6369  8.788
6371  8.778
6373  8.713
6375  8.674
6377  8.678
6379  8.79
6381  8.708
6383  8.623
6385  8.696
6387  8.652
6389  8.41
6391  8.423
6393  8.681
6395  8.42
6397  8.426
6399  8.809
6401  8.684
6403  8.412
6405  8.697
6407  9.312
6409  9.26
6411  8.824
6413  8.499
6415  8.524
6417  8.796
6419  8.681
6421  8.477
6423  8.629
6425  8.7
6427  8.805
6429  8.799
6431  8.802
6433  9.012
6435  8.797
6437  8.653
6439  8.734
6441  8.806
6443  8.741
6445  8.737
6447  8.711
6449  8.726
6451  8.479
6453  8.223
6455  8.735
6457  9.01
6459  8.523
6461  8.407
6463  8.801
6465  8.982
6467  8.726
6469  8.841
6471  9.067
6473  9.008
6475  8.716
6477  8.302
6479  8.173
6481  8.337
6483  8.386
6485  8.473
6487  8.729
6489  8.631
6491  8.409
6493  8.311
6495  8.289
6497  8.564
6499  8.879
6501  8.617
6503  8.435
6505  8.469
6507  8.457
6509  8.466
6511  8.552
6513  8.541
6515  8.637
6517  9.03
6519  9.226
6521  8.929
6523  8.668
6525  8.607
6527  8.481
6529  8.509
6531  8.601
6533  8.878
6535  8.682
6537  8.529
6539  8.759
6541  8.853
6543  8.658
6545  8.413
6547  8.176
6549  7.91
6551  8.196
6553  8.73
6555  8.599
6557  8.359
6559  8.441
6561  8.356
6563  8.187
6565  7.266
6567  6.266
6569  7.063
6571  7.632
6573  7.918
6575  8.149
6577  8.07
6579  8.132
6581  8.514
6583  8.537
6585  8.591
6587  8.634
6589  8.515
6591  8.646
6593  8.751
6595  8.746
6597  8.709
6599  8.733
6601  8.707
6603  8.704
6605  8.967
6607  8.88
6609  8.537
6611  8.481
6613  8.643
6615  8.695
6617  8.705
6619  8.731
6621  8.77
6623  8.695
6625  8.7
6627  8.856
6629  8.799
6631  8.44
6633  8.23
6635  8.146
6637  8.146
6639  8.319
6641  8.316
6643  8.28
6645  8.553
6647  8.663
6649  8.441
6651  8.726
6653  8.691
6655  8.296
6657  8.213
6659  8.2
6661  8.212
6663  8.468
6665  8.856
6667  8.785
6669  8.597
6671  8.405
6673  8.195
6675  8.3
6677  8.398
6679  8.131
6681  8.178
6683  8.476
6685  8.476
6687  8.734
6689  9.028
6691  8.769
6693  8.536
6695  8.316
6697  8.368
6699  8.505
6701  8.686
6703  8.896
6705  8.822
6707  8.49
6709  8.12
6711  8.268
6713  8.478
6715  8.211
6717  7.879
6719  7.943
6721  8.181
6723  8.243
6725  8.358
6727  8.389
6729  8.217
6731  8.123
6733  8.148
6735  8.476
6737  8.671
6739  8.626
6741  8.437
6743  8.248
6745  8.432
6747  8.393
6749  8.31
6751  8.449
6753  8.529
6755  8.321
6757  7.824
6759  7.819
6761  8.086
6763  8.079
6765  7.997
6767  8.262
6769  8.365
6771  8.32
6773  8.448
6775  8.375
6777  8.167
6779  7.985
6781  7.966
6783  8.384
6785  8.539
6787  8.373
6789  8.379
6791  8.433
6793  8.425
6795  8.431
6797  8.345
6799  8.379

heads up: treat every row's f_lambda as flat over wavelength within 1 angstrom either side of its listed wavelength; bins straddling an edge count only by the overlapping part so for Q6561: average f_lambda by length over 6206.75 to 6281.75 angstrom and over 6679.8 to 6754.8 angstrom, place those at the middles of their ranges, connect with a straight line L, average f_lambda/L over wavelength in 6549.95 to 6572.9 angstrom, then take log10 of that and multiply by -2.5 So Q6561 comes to 0.09 mag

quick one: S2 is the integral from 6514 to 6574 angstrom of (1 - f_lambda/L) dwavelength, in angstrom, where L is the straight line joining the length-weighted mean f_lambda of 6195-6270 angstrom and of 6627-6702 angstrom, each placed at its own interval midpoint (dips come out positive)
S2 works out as 1.6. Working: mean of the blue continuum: 8.89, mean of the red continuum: 8.46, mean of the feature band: 8.35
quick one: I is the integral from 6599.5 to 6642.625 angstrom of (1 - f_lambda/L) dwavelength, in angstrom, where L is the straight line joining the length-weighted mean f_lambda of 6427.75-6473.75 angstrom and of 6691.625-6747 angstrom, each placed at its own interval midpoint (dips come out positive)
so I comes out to -0.4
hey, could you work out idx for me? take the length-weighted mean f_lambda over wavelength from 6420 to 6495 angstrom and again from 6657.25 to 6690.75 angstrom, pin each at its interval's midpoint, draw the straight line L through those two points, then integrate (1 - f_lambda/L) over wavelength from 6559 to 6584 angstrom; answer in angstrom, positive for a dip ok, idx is 2.0 angstrom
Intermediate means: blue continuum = 8.65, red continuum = 8.47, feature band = 7.86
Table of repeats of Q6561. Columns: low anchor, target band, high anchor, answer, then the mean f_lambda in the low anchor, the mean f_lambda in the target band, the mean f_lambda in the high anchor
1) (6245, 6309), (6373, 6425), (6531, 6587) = -0.01 mag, 8.81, 8.67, 8.23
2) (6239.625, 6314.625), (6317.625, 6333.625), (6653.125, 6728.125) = -0.01 mag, 8.78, 8.79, 8.42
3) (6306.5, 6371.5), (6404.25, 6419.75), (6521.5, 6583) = -0.03 mag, 8.74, 8.83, 8.26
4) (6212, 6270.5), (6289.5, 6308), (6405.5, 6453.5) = -0.01 mag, 8.89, 8.89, 8.74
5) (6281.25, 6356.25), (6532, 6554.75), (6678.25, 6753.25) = 0.00 mag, 8.77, 8.53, 8.41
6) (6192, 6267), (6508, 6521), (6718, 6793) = -0.03 mag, 8.88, 8.76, 8.28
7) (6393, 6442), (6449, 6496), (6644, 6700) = 0.01 mag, 8.73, 8.59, 8.48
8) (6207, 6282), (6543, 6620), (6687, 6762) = 0.02 mag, 8.88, 8.35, 8.37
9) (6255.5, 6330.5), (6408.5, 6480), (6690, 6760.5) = -0.01 mag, 8.77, 8.71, 8.35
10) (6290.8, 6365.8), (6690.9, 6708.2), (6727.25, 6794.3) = -0.03 mag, 8.77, 8.58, 8.29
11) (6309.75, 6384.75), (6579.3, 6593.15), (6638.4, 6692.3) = 0.00 mag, 8.73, 8.57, 8.47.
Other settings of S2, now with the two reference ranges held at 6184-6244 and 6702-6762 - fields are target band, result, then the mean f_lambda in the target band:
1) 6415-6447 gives -0.3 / 8.74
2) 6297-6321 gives 0.2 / 8.73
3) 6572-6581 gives 0.4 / 8.12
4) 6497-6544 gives -0.6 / 8.67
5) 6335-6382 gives 0.0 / 8.74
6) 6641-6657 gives -0.2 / 8.49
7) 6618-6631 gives -0.5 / 8.73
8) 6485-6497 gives 0.2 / 8.48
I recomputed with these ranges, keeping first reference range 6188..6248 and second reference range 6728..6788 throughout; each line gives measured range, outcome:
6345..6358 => 0.1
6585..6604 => -0.5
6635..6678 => -0.2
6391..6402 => 0.1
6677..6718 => -0.6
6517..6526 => -0.3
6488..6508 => 0.2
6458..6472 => -0.2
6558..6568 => 0.9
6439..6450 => -0.1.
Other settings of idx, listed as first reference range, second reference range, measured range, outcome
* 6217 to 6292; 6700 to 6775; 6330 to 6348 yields 0.1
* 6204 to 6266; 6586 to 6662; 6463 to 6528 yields 0.4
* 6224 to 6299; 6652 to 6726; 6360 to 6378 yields -0.2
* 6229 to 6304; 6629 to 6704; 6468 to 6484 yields 0.0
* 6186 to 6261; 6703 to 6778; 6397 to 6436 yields -0.4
